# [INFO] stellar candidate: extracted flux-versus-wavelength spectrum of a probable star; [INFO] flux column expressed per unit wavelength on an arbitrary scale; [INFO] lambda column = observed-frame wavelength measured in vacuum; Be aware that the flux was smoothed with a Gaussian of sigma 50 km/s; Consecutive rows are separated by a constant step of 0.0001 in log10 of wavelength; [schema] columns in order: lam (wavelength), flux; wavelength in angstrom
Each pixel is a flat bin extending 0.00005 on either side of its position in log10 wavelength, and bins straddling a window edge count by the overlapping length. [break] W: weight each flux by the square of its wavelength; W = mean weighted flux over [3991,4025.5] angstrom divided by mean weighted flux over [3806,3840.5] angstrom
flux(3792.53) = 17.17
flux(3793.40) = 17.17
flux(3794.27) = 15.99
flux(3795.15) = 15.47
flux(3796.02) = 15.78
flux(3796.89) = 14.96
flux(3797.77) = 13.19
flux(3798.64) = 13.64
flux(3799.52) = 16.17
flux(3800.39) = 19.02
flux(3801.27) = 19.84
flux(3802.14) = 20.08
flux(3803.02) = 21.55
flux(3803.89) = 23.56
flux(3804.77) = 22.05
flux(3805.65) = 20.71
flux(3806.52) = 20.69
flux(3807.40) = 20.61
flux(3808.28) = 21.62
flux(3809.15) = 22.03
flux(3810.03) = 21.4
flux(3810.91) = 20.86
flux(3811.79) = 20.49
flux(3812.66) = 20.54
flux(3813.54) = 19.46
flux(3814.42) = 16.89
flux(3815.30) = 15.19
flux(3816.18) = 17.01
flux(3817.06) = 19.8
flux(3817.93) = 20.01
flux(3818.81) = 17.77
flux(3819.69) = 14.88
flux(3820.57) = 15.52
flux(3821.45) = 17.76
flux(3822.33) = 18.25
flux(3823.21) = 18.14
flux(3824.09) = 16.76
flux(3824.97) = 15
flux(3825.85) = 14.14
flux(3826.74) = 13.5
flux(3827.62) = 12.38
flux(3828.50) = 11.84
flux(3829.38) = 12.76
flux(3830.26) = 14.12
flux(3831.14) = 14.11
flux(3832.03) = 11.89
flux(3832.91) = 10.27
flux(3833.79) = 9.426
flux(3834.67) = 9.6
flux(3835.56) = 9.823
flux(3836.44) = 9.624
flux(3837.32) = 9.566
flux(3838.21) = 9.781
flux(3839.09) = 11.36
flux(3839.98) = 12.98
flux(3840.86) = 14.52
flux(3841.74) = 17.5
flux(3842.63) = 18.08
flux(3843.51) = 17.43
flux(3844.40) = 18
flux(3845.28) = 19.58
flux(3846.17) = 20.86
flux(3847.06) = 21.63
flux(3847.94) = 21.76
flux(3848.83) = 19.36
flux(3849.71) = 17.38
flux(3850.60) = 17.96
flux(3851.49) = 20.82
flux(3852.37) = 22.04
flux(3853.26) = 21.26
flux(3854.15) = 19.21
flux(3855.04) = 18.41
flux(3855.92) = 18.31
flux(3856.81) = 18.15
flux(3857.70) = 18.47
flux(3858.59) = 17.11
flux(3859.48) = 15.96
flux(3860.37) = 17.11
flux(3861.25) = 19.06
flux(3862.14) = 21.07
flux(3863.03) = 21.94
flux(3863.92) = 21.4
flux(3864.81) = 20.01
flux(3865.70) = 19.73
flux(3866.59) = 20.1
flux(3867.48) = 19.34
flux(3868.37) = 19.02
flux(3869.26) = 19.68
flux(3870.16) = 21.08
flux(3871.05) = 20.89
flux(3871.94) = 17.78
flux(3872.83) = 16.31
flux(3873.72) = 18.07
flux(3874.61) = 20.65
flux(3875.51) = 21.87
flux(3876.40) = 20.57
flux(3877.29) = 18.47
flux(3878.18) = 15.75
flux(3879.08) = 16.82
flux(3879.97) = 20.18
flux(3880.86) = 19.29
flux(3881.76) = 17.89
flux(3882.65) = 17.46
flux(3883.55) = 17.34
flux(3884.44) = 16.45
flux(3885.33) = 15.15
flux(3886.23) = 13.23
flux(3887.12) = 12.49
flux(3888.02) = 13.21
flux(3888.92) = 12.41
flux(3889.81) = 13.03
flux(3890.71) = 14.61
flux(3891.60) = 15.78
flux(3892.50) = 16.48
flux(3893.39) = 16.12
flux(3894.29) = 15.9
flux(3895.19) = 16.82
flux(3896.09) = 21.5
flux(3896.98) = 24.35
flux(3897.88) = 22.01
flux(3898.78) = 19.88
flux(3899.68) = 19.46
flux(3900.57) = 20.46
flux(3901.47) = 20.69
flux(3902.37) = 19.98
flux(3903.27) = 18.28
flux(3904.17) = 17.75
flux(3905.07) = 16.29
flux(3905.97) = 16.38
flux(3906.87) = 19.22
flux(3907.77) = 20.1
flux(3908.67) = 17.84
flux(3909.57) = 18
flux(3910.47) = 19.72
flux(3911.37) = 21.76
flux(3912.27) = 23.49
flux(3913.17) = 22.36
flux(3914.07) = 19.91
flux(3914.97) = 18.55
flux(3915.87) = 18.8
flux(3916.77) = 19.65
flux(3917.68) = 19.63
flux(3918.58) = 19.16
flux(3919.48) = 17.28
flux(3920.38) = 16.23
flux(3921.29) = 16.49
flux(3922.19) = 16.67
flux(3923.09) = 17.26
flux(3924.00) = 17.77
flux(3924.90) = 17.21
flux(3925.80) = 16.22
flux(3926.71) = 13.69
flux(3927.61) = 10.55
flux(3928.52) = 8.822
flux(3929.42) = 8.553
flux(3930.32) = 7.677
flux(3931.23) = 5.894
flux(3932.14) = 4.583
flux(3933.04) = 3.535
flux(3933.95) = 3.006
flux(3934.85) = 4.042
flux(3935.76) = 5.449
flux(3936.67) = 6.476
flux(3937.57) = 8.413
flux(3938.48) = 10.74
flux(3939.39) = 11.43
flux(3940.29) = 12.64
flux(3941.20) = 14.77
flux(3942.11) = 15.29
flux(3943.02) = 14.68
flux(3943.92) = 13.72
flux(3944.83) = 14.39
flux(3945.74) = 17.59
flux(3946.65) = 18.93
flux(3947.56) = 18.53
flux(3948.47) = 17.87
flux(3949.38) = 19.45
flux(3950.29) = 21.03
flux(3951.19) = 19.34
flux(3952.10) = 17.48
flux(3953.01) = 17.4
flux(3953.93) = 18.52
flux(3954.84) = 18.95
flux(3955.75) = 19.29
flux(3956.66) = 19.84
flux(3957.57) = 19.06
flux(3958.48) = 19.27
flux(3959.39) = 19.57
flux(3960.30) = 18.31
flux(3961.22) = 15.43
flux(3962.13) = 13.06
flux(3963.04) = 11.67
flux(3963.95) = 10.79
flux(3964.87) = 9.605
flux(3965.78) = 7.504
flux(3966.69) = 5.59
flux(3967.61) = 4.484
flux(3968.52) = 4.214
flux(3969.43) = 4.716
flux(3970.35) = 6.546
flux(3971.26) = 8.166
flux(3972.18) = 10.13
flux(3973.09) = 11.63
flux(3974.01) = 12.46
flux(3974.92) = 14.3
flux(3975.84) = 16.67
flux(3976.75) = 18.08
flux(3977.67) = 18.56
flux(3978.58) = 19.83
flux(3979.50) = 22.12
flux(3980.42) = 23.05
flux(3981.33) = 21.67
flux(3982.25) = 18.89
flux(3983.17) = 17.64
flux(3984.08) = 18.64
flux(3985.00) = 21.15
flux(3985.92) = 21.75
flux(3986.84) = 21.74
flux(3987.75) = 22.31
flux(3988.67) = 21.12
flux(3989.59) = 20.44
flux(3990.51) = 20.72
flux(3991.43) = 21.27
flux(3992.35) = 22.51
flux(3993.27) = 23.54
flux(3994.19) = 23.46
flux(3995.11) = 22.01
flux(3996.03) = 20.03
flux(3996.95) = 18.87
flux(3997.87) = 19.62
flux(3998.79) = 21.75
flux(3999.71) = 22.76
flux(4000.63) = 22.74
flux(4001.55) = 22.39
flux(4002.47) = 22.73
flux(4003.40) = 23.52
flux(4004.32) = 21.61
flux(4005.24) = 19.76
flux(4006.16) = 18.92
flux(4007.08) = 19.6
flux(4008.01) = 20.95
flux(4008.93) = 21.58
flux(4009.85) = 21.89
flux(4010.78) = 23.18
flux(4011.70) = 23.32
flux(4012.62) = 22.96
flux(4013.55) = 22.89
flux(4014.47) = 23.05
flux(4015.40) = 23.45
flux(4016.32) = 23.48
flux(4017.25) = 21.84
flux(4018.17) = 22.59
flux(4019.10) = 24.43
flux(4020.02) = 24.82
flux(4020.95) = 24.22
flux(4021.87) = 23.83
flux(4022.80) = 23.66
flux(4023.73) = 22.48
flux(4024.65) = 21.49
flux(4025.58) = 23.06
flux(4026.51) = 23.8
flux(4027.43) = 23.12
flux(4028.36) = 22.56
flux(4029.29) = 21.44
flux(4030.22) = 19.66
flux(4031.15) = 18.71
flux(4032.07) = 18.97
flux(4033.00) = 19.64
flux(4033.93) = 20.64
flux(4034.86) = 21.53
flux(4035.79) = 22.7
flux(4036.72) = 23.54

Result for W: 1.6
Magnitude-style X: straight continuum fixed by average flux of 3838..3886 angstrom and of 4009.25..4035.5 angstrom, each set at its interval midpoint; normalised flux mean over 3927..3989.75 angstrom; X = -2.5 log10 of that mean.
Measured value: 0.42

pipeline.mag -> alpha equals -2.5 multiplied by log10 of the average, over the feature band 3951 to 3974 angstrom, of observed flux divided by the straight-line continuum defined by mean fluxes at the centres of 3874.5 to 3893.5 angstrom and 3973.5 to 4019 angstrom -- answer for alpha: 0.43 mag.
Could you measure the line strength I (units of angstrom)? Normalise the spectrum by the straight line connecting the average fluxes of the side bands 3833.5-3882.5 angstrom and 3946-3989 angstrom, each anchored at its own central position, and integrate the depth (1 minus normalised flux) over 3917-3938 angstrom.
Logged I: 6.5 angstrom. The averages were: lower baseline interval 17.9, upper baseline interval 16.1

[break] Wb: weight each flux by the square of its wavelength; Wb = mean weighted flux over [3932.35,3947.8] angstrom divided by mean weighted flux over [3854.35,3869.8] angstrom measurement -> 0.61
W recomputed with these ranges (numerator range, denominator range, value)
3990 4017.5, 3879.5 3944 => 1.48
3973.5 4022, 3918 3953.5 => 1.64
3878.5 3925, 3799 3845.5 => 1.14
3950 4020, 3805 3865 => 1.17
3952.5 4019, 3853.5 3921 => 1.05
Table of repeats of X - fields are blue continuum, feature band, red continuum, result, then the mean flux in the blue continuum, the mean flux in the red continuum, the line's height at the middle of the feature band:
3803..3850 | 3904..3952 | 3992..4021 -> 0.30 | 16.7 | 22.2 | 19.8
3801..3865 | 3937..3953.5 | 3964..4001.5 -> 0.10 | 17.4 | 17.1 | 17.1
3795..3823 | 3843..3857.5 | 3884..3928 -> -0.07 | 18.7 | 17.7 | 18.3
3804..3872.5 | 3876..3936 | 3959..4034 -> 0.13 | 17.5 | 19.1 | 18.2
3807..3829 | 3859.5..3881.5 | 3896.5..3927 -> -0.06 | 17.7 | 18.9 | 18.4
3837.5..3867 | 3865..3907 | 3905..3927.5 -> 0.02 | 18.4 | 18.3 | 18.3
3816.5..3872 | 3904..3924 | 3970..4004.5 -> -0.04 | 16.9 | 19.4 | 18.1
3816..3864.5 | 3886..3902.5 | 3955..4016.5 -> -0.01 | 16.4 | 18.3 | 17.1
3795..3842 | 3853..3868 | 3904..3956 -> -0.21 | 16.2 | 15.3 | 15.9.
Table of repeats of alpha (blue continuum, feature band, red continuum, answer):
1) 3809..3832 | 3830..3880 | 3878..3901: -0.030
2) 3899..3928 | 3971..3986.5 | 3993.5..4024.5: 0.202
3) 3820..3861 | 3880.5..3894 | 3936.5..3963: 0.047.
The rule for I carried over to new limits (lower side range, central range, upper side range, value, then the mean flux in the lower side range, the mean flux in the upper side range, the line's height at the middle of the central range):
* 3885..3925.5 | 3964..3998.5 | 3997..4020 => 7.44 angstrom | 18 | 22.1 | 21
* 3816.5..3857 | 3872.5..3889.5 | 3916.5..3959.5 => -1.92 angstrom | 15.9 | 14.4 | 15.3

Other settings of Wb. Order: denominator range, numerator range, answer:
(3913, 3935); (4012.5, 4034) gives 1.71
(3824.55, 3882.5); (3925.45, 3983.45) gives 0.83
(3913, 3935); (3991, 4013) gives 1.64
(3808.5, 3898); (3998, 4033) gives 1.40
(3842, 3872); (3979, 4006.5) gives 1.18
